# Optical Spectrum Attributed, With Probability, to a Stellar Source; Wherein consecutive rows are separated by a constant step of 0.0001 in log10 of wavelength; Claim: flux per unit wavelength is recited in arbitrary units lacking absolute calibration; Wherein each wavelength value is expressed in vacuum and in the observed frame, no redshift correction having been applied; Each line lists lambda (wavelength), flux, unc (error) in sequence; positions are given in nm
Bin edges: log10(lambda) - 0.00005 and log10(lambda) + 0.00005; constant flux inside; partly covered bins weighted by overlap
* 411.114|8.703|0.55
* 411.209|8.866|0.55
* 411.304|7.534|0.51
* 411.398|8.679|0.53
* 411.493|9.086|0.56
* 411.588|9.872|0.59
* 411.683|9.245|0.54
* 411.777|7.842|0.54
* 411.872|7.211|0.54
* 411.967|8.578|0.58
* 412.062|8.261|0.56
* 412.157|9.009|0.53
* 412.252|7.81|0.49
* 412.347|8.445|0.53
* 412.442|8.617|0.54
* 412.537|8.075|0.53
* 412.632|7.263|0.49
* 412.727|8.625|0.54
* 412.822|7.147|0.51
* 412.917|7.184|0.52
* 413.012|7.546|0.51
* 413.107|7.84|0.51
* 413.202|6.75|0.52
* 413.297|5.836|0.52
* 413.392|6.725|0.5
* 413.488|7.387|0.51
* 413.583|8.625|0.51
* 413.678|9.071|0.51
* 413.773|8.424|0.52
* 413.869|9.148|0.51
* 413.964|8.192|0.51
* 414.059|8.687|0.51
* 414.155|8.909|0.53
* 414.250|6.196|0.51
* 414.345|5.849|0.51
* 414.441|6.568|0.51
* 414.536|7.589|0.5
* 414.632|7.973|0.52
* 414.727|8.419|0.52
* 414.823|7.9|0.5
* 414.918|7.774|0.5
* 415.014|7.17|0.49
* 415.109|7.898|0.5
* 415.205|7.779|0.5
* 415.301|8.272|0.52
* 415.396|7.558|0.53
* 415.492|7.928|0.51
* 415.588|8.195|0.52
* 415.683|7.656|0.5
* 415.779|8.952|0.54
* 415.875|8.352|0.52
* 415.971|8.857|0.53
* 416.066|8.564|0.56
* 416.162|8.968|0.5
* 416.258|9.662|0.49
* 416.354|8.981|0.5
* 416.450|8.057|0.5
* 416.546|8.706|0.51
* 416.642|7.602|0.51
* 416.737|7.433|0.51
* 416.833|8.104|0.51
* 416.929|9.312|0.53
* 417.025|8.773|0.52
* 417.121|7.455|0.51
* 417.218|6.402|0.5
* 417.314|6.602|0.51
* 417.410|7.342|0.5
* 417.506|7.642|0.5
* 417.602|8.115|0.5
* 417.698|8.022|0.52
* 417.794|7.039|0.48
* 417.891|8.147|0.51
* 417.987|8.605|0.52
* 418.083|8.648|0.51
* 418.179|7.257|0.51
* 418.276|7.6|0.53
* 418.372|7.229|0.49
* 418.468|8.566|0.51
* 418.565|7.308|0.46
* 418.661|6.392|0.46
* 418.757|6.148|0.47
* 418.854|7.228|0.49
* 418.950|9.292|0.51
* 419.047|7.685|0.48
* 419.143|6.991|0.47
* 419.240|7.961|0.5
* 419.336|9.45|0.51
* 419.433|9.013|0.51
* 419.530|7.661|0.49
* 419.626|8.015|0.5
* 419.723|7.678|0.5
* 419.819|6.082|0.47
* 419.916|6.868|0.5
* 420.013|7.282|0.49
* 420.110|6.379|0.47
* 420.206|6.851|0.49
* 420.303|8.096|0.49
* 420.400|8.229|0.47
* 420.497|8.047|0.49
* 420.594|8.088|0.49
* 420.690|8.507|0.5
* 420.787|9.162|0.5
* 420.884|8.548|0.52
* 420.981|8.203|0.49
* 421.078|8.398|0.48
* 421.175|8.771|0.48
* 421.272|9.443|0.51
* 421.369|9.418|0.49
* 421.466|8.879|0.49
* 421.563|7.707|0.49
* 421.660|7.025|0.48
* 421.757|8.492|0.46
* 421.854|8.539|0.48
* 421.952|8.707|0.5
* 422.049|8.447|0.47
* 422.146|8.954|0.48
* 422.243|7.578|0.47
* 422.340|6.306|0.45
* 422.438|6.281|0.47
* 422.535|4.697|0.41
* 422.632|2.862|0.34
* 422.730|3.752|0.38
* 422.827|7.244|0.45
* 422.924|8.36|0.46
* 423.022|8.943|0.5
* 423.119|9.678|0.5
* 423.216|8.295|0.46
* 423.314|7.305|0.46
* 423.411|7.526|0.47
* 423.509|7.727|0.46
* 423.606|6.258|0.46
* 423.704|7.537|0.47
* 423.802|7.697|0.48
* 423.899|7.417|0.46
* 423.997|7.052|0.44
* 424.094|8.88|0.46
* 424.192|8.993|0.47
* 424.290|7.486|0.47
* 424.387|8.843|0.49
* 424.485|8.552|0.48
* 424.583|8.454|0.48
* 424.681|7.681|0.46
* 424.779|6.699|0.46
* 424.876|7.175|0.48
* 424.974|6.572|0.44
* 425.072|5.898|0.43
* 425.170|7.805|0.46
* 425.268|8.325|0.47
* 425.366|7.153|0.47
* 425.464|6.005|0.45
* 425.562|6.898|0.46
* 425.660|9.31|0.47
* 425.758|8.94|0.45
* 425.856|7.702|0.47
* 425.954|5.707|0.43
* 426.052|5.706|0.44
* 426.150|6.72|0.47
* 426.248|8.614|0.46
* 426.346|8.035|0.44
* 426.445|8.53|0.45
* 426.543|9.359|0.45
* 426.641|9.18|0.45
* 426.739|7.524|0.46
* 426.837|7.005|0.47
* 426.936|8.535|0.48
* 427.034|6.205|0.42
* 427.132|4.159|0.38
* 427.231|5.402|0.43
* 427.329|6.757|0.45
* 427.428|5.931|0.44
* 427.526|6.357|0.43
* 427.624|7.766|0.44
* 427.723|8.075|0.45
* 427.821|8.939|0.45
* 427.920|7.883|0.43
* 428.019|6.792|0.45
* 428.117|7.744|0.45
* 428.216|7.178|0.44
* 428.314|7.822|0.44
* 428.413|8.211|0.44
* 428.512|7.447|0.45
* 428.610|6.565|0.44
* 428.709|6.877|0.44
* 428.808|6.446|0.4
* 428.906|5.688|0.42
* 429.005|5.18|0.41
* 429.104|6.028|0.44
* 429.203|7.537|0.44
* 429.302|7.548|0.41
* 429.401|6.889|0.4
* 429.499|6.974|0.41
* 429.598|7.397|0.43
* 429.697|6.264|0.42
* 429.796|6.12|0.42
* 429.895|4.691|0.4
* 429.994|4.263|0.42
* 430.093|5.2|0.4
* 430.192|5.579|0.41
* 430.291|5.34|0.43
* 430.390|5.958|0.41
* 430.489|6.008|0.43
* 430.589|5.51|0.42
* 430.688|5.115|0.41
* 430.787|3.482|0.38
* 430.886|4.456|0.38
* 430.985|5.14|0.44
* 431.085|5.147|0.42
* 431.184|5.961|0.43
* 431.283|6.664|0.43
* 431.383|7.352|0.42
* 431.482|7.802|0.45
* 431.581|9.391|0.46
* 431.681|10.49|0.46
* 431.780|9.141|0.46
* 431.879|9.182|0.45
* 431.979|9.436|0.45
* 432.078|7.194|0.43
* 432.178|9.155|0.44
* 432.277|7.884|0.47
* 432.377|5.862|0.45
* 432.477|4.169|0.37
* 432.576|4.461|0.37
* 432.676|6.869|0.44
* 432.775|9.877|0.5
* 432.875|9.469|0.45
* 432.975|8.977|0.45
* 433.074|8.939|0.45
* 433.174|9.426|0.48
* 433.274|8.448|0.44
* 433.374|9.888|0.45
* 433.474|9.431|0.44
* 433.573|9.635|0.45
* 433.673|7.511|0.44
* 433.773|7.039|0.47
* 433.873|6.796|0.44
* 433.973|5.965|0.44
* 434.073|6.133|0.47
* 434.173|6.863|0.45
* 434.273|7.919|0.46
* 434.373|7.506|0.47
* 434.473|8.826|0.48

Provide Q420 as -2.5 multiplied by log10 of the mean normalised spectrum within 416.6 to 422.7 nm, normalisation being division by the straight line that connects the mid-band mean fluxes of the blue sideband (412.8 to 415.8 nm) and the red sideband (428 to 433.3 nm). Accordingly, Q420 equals -0.040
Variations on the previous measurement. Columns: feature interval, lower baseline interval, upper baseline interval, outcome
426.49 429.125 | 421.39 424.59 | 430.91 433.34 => 0.09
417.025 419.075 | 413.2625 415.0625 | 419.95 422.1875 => 0.06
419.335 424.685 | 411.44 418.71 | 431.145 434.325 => 0.02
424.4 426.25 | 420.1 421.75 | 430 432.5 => 0.03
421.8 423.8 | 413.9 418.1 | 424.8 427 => 0.06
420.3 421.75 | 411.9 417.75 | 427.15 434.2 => -0.12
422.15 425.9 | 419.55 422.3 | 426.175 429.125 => 0.04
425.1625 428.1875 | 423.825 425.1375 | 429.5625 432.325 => -0.01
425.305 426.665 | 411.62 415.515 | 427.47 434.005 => -0.06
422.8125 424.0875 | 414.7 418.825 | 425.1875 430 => -0.06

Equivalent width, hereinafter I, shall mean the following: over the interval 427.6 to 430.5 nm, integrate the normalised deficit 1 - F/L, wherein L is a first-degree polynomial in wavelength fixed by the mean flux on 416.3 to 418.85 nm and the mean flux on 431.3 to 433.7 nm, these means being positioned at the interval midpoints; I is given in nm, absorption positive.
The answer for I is 0.53 nm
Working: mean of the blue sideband 7.74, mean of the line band 6.68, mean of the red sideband 8.32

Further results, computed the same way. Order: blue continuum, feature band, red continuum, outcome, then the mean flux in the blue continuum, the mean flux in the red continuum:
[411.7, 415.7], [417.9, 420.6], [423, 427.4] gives 0.01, 7.82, 7.54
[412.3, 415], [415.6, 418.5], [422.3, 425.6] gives -0.20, 7.73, 7.25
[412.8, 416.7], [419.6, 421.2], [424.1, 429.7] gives -0.04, 7.93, 7.31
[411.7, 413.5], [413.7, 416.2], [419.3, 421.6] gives -0.05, 7.72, 8.11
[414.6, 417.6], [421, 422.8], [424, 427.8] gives 0.06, 8.08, 7.45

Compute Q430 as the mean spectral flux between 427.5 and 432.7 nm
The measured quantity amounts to 6.73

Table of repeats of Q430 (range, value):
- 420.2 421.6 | 8.48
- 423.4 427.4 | 7.45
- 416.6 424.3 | 7.72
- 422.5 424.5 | 7.39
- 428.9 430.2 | 6.13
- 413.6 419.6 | 7.96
